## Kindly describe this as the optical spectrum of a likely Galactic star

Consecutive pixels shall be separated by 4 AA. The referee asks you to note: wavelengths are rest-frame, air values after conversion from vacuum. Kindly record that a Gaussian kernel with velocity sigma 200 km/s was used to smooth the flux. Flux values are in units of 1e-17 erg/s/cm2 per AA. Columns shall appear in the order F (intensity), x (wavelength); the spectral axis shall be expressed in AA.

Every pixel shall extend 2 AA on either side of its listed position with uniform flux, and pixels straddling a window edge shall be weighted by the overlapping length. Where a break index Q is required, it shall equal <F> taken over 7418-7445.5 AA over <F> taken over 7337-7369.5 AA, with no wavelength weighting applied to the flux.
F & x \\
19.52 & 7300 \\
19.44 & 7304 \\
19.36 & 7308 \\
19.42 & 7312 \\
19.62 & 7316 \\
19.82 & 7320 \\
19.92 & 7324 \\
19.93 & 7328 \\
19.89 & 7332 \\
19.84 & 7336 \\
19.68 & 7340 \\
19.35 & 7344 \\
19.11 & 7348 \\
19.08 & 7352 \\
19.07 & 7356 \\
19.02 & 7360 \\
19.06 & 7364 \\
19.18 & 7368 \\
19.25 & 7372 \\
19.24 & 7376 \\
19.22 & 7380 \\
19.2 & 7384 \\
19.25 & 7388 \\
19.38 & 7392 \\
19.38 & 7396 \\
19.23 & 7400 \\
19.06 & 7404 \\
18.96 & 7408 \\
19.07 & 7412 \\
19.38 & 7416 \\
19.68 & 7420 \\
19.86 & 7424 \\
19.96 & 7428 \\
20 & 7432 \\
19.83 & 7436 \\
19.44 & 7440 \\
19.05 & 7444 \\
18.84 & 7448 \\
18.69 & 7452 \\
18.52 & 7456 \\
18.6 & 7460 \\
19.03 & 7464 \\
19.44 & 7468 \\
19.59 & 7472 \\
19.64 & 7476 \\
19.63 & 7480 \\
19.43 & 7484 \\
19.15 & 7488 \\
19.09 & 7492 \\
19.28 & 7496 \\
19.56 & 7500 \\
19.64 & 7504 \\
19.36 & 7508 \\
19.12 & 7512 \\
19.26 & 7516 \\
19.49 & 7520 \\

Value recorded 1.0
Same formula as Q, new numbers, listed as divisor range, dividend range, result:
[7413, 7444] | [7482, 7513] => 0.98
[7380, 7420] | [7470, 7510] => 1.01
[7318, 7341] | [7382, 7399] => 0.97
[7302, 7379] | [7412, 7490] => 1.00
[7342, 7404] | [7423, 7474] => 1.00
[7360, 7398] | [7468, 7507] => 1.01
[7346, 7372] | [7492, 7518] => 1.01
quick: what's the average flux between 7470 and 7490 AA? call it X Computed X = 19.5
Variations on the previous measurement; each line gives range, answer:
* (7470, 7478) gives 19.6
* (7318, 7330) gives 19.9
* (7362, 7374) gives 19.2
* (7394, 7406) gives 19.2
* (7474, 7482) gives 19.6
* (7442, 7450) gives 18.9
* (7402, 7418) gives 19.1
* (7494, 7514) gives 19.4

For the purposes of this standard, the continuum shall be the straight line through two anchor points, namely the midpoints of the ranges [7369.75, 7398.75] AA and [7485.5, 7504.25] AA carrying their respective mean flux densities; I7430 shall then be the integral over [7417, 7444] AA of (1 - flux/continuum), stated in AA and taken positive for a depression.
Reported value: -0.6 AA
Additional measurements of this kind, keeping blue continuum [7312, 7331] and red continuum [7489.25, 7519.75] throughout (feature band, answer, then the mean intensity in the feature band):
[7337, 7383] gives 1.1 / 19.2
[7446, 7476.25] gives 0.7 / 19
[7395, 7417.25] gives 0.5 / 19.2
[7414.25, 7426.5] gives -0.1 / 19.7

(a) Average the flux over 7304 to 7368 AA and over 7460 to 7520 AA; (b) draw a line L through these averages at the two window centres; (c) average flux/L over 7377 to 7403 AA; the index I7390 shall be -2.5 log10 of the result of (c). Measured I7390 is 0.01 mag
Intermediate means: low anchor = 19.5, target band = 19.3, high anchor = 19.4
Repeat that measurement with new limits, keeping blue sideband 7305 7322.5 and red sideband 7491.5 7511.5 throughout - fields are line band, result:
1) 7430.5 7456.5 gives 0.01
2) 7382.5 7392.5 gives 0.01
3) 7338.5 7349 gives 0.01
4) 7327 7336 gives -0.02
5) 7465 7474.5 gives 0.00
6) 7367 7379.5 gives 0.02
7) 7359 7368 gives 0.02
